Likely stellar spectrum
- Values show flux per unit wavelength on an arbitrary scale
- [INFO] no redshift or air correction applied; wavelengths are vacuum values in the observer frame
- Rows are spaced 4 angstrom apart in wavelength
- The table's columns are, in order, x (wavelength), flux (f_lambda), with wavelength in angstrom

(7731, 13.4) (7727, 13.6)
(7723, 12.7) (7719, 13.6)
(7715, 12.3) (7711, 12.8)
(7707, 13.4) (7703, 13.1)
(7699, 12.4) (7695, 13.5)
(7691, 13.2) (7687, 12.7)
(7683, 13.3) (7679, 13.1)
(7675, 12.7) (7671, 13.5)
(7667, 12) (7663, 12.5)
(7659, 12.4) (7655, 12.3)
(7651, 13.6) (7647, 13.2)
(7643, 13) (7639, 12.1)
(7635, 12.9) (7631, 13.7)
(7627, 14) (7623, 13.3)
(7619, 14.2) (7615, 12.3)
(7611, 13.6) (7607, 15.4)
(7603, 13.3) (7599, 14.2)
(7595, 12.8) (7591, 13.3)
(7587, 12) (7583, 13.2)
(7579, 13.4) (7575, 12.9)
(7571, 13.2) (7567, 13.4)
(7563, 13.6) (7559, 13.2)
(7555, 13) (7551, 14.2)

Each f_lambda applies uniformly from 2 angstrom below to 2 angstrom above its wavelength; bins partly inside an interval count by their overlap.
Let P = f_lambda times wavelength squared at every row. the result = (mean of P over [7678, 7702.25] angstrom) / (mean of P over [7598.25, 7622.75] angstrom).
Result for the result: 1.0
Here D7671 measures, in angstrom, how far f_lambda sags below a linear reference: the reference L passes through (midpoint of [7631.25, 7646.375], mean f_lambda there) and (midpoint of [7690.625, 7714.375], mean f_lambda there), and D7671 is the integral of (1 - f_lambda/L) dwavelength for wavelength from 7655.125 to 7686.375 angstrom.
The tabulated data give 0.4 angstrom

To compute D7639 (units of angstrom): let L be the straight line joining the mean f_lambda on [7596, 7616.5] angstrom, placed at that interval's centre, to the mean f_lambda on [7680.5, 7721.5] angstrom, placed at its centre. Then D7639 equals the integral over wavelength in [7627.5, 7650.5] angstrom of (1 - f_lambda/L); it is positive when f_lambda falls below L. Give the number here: 0.7 angstrom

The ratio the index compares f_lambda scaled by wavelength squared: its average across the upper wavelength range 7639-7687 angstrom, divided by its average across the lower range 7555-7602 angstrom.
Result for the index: 0.99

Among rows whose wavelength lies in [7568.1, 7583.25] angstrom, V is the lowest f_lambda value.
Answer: 12.9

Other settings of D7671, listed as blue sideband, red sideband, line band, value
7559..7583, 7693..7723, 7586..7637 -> -1.1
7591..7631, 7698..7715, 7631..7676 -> 1.8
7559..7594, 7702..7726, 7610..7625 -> -0.3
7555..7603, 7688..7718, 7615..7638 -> -0.6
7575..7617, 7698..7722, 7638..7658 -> 0.5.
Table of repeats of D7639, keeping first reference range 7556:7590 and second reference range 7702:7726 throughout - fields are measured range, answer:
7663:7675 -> 0.3 angstrom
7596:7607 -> -0.7 angstrom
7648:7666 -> 0.5 angstrom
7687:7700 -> 0.0 angstrom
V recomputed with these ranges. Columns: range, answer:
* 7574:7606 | 12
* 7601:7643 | 12.1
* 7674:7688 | 12.7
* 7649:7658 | 12.3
